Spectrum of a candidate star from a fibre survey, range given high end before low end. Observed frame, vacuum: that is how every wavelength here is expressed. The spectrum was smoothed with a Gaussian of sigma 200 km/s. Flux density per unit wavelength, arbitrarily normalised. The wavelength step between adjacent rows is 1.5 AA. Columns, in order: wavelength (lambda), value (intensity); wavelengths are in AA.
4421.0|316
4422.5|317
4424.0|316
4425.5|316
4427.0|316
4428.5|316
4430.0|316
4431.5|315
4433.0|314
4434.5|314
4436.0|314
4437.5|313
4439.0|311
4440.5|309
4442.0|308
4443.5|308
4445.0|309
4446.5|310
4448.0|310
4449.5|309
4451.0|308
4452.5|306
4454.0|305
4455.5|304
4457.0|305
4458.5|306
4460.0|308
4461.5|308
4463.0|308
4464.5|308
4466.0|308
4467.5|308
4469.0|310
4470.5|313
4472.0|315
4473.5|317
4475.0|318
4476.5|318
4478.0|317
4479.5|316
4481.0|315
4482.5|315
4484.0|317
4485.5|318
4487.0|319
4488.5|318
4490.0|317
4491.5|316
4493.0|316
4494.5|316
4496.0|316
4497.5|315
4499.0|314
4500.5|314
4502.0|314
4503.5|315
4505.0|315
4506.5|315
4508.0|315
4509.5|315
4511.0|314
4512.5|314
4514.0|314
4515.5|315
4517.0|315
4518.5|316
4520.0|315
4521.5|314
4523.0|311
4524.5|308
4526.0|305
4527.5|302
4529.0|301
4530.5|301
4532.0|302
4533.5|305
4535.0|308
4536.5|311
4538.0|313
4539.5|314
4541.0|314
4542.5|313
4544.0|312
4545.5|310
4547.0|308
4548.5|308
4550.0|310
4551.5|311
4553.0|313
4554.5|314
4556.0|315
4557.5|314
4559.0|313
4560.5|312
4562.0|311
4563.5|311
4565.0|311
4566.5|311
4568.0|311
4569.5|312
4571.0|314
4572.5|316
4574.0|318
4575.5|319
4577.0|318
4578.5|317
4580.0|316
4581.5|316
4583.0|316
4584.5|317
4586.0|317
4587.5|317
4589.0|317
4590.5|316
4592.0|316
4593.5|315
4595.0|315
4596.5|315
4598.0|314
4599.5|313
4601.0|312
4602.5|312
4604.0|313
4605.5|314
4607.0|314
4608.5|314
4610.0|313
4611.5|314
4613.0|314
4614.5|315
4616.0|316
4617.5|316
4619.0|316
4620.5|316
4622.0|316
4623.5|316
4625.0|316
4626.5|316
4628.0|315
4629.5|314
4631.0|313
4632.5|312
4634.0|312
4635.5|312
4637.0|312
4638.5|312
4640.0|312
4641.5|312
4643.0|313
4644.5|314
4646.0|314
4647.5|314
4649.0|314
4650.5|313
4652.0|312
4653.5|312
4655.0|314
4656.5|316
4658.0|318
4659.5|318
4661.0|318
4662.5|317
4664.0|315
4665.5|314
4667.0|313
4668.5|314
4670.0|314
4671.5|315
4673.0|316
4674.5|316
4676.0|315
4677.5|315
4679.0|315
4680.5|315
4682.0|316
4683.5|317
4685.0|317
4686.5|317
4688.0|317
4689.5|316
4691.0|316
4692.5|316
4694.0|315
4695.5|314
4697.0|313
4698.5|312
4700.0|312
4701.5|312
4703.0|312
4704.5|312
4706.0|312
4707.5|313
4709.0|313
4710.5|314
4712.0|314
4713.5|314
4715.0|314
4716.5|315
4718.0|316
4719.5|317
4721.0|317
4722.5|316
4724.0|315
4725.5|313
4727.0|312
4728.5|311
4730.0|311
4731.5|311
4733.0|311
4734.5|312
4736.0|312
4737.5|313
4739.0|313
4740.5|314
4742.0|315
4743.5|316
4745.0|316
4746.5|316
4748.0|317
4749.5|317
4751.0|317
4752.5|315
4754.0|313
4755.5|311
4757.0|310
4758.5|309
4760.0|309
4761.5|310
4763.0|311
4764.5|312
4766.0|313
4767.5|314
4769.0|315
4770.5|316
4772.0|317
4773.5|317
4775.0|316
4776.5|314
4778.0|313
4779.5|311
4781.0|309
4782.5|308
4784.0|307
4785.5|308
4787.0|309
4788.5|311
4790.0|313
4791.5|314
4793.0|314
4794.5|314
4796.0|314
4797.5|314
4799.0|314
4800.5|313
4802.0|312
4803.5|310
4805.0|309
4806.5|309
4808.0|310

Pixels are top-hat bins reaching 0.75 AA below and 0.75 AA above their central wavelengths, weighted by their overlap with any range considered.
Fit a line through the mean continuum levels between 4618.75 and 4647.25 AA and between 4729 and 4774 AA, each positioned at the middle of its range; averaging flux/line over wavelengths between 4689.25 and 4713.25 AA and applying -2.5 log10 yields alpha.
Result 0.00 mag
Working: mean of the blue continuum 314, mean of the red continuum 313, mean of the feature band 313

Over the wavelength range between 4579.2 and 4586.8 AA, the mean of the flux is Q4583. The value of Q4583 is 316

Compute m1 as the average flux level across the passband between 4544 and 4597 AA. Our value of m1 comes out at 314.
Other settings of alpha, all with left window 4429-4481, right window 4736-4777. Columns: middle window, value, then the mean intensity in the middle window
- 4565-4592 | -0.012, 316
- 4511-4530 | 0.002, 311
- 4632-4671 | -0.004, 314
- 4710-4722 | -0.006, 315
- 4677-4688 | -0.010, 316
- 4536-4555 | 0.001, 312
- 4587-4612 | -0.007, 314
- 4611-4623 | -0.010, 315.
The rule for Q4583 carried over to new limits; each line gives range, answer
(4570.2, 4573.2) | 315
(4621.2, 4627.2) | 316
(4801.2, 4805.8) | 310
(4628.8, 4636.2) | 313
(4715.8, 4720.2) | 316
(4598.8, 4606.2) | 313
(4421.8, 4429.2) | 316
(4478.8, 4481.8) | 315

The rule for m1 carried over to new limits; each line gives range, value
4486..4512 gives 316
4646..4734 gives 314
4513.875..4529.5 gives 311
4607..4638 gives 314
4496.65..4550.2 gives 311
